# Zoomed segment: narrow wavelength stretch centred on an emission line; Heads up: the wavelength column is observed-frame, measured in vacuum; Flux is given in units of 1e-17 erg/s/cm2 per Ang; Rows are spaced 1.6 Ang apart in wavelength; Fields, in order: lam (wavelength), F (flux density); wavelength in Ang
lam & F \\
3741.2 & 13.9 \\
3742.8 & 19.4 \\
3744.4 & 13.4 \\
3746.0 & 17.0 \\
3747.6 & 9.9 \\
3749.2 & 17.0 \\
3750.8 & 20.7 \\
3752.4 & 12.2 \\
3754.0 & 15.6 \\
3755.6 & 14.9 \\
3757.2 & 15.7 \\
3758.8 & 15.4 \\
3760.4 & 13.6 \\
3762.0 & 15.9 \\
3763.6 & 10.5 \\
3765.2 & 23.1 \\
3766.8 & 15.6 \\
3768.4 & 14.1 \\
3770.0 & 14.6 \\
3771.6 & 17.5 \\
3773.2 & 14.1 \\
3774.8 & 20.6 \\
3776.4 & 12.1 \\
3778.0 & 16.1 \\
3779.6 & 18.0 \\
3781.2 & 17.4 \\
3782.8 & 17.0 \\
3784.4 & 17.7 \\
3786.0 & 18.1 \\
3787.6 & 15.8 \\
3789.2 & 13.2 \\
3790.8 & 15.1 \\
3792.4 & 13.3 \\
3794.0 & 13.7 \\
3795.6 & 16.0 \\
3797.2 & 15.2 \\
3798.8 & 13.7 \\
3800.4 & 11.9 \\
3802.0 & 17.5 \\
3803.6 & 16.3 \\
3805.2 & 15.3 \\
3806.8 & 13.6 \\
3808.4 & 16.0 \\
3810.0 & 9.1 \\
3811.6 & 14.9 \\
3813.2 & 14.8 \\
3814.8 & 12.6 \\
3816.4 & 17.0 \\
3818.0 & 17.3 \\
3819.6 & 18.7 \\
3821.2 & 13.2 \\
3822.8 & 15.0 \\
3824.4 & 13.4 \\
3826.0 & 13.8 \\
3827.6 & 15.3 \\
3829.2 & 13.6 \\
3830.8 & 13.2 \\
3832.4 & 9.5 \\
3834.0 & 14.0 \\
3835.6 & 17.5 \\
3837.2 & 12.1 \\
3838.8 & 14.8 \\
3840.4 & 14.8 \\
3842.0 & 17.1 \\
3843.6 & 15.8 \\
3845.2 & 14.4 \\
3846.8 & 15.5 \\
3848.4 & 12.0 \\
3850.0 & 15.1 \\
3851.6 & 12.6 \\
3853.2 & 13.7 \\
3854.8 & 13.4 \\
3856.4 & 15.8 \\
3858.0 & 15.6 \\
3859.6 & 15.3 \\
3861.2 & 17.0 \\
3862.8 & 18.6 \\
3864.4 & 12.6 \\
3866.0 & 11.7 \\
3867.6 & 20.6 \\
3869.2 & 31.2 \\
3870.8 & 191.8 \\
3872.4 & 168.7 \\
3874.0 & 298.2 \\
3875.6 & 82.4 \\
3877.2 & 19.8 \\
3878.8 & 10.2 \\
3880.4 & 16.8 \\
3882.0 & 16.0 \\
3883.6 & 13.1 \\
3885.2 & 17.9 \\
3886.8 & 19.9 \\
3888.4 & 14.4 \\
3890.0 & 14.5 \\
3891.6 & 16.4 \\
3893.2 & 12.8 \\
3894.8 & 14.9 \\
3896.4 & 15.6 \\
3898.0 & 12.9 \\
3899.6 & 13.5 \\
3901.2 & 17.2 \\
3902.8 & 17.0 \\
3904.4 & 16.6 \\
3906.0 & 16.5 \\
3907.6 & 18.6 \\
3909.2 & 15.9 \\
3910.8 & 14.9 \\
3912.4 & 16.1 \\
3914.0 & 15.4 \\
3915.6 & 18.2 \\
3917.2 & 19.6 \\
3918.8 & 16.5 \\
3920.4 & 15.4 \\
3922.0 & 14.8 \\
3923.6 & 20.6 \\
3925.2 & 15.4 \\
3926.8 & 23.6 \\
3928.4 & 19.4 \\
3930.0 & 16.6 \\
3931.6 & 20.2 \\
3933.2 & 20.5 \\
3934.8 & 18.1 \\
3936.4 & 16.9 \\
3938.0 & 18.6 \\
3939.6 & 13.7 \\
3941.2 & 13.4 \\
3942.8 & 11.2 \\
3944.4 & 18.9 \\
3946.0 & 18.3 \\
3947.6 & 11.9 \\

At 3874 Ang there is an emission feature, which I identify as [O II] 3727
